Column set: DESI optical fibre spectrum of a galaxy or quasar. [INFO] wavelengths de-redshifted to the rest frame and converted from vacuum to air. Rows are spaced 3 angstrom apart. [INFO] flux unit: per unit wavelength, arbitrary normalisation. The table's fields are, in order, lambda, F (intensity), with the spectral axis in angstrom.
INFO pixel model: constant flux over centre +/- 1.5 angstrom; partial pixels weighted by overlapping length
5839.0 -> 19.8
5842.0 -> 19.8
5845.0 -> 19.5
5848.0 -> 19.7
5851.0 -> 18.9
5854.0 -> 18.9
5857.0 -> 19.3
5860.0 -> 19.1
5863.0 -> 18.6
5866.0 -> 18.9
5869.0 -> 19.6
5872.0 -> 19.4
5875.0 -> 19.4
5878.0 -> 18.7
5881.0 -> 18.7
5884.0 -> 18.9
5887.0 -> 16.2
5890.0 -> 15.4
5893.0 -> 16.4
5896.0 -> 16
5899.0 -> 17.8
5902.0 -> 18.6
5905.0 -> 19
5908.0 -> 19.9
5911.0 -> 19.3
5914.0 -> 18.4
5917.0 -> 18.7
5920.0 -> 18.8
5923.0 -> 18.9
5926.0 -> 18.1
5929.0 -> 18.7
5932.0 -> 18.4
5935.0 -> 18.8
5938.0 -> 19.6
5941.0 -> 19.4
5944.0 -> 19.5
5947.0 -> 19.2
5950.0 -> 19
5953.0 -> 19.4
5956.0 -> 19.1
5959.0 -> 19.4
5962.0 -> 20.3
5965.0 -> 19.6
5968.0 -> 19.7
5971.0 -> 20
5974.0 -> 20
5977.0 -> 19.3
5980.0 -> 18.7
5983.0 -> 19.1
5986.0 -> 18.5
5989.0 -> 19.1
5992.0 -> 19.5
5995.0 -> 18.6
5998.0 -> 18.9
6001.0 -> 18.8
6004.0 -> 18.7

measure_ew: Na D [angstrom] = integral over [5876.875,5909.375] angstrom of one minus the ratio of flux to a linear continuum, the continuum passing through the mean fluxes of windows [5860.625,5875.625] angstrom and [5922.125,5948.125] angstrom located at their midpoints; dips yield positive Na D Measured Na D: 2.2 angstrom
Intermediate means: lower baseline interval 19.2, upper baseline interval 19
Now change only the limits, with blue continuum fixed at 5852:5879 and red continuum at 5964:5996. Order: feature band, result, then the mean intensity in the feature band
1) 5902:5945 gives 0.56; 18.9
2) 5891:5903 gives 1.31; 17.1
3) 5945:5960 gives 0.02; 19.2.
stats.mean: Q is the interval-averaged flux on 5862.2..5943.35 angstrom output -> 18.5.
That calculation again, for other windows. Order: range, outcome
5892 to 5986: 18.9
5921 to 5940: 18.8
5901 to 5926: 18.9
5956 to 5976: 19.8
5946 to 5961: 19.3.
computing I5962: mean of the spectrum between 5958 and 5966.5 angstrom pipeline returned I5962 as 19.8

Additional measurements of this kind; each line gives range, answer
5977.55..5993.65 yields 19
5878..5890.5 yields 17.6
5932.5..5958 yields 19.2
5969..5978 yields 19.8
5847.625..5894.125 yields 18.5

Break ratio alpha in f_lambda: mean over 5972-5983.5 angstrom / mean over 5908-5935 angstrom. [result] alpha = 1.03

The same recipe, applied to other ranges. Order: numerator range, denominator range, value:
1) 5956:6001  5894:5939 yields 1.04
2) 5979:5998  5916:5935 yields 1.02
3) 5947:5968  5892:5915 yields 1.07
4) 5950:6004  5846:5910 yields 1.04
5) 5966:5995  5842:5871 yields 1.00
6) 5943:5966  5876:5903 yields 1.12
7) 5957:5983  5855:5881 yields 1.03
